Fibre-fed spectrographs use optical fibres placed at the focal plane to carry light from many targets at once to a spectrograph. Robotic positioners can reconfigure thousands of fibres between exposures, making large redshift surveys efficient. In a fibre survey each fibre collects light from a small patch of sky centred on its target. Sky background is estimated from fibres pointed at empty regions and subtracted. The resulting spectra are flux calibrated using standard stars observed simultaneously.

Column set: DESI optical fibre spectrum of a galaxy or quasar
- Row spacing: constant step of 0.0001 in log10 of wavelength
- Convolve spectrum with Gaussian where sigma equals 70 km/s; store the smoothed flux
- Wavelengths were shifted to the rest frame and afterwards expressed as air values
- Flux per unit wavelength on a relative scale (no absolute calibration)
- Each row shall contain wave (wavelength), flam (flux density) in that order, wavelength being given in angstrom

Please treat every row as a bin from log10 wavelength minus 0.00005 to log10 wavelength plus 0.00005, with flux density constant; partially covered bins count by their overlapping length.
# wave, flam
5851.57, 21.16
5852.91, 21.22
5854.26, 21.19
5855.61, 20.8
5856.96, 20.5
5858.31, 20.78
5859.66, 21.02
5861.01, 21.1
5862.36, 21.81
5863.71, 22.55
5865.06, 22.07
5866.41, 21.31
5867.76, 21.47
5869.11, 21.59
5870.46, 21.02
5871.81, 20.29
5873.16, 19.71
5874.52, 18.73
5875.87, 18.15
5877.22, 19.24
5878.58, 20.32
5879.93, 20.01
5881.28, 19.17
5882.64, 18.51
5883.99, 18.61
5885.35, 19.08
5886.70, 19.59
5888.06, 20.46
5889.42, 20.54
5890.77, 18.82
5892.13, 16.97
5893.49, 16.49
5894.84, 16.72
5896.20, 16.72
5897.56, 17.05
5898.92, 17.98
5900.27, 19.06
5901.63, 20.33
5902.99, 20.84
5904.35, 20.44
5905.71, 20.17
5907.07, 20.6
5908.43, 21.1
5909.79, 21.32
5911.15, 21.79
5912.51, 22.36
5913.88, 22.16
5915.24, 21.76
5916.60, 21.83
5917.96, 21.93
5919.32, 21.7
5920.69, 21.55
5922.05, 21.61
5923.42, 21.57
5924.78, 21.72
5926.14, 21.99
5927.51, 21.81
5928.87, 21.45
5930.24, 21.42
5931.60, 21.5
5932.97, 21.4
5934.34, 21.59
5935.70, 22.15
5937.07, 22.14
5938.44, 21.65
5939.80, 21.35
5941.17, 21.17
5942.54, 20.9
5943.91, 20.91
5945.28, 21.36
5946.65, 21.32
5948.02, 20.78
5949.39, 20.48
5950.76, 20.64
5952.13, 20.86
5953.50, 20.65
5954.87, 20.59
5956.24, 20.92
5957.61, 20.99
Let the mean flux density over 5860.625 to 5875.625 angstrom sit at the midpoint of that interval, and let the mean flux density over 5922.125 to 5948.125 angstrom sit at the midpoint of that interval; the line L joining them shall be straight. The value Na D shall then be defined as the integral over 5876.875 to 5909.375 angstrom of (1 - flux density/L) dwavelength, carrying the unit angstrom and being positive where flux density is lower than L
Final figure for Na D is 3.1 angstrom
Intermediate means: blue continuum 21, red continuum 21.5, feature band 19.1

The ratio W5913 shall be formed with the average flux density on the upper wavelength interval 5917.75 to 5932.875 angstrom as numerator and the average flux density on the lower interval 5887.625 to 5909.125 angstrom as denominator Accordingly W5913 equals 1.1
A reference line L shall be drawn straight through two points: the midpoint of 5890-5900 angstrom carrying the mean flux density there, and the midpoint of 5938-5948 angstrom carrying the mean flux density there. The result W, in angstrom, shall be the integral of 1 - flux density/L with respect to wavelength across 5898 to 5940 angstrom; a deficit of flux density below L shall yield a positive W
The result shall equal -4.39 angstrom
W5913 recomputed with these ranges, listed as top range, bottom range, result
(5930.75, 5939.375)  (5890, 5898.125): 1.27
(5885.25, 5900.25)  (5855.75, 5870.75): 0.85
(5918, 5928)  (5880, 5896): 1.17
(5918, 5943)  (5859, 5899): 1.10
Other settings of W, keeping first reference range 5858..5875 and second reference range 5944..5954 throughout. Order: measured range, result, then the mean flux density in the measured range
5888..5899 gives 1.7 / 17.8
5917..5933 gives -0.6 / 21.7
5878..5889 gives 0.8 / 19.5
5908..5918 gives -0.4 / 21.8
